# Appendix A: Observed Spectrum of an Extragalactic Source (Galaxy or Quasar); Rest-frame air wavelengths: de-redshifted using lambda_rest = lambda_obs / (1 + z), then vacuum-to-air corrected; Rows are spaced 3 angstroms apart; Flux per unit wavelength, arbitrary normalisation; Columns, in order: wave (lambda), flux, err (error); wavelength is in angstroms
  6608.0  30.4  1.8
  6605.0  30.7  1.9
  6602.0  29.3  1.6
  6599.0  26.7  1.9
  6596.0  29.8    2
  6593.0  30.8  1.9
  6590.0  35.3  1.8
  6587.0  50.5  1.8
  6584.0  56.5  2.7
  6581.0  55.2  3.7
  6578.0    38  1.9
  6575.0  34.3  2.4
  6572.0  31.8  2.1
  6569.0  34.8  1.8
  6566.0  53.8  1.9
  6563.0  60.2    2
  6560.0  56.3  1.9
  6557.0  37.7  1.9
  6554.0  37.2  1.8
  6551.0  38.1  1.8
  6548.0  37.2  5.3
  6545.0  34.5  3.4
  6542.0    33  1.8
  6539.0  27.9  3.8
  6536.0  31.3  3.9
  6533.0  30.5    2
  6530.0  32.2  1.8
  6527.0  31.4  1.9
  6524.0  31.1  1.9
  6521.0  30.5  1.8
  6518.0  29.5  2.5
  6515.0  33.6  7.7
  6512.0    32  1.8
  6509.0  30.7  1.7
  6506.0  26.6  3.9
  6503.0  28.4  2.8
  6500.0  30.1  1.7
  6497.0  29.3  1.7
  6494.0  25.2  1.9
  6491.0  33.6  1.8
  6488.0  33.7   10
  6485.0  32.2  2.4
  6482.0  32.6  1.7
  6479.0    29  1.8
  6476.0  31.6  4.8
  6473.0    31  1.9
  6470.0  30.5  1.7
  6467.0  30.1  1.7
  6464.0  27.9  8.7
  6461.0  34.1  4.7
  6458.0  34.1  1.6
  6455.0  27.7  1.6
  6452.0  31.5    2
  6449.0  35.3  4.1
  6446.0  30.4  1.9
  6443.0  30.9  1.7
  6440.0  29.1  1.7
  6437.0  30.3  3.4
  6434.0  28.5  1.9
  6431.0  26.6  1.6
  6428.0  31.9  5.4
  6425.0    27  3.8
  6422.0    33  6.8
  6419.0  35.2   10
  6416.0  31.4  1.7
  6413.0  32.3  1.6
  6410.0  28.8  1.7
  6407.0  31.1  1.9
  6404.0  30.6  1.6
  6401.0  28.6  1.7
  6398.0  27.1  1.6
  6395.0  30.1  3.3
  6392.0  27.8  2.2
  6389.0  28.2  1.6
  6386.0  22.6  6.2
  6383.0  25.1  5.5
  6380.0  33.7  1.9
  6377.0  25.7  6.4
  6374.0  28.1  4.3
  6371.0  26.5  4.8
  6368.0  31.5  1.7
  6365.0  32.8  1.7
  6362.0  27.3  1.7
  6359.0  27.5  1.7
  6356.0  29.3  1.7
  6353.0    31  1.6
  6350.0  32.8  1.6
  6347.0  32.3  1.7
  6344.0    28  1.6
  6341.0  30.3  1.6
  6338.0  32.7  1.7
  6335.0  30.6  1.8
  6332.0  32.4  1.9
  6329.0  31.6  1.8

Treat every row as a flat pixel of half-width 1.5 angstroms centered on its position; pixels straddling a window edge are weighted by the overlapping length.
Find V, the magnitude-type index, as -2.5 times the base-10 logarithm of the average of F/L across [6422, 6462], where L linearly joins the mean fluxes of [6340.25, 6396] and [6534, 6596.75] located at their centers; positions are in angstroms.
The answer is 0.088 mag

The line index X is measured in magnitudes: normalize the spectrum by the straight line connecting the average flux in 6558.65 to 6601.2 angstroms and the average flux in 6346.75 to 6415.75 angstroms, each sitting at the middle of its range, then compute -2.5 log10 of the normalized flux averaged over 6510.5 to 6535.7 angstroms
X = 0.22 mag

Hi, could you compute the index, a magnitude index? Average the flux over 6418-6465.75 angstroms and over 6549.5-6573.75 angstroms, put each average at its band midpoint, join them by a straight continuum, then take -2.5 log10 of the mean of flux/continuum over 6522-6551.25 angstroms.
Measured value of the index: 0.25 mag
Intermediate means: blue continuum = 30.8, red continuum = 43.6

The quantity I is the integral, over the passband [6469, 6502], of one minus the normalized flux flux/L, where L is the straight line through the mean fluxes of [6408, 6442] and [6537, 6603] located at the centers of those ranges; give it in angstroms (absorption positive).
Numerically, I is 3.3 angstroms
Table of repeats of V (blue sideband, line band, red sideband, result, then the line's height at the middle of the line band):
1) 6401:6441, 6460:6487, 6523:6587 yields 0.100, 34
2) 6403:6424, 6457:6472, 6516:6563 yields 0.065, 33.2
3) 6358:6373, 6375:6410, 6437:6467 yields 0.056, 29.8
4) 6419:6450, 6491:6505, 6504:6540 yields 0.066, 30.6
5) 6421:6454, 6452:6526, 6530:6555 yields 0.043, 31.9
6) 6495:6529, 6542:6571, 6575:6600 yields -0.175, 36.1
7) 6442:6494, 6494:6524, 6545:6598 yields 0.188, 35.5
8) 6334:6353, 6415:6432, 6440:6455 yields 0.010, 31.3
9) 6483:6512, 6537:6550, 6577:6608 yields 0.021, 33.9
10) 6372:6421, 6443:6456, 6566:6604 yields 0.014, 31.7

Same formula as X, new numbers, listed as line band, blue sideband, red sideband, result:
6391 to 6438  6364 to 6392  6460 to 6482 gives -0.03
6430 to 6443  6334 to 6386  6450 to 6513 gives 0.05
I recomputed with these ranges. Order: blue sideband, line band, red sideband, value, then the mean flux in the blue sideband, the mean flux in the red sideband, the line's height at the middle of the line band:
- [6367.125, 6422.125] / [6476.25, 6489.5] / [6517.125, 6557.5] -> -0.1 angstroms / 29.2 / 32.9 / 31.5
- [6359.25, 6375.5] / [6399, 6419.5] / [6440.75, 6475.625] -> -0.5 angstroms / 29.1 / 31.2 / 30.1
